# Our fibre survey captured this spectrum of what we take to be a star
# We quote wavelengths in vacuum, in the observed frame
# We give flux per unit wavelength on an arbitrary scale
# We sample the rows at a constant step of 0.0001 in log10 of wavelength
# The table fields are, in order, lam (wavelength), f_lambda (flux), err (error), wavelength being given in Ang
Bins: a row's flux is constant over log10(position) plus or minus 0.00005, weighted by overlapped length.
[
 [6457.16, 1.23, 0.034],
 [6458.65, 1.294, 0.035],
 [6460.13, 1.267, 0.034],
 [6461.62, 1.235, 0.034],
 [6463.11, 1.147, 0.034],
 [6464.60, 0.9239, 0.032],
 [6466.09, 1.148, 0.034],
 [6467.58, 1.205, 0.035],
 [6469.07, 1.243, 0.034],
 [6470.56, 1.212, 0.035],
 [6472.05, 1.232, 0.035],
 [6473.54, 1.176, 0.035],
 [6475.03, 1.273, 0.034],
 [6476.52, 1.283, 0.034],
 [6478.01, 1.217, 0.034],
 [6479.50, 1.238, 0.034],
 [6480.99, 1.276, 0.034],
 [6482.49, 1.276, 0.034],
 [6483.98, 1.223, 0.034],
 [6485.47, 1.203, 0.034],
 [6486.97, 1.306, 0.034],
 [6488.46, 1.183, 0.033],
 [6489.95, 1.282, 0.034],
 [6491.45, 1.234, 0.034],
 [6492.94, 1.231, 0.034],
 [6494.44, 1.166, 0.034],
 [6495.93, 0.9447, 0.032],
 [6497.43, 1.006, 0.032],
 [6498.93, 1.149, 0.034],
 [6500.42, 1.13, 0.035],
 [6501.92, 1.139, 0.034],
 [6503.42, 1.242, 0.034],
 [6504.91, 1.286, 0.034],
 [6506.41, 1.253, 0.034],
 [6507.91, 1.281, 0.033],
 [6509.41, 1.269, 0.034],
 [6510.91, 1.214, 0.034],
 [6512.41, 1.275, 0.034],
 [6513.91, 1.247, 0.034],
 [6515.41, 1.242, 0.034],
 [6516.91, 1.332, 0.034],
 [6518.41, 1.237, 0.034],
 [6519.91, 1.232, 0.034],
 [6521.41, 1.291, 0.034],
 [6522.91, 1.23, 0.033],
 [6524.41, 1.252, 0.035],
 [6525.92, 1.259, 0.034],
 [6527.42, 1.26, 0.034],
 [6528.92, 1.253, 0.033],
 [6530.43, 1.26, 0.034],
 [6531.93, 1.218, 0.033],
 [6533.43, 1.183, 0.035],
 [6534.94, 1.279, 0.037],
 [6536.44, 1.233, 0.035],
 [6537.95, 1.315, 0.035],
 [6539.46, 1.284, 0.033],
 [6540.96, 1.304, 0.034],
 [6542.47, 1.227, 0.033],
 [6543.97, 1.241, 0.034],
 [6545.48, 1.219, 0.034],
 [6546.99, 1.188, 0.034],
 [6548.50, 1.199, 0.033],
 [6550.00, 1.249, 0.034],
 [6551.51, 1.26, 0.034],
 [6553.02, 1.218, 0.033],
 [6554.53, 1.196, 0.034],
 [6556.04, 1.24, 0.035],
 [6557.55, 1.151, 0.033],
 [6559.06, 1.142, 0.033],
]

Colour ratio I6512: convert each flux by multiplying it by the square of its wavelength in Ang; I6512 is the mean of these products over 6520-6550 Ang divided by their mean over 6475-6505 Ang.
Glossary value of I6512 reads 1.05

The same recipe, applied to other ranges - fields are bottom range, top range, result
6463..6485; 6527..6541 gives 1.06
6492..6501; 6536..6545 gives 1.16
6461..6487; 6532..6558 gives 1.04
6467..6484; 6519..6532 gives 1.03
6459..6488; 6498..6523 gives 1.03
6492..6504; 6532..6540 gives 1.13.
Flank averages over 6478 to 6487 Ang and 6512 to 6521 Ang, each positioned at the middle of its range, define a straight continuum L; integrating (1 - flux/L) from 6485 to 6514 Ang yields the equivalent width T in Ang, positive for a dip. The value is 1.2 Ang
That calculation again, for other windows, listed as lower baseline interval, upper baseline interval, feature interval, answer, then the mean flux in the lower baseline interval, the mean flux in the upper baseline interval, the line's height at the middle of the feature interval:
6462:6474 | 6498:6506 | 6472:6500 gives -0.7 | 1.16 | 1.19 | 1.18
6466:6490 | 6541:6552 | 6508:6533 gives -0.4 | 1.24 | 1.23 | 1.23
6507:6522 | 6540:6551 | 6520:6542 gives -0.2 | 1.26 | 1.23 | 1.25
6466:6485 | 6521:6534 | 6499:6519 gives 0.0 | 1.23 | 1.25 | 1.24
